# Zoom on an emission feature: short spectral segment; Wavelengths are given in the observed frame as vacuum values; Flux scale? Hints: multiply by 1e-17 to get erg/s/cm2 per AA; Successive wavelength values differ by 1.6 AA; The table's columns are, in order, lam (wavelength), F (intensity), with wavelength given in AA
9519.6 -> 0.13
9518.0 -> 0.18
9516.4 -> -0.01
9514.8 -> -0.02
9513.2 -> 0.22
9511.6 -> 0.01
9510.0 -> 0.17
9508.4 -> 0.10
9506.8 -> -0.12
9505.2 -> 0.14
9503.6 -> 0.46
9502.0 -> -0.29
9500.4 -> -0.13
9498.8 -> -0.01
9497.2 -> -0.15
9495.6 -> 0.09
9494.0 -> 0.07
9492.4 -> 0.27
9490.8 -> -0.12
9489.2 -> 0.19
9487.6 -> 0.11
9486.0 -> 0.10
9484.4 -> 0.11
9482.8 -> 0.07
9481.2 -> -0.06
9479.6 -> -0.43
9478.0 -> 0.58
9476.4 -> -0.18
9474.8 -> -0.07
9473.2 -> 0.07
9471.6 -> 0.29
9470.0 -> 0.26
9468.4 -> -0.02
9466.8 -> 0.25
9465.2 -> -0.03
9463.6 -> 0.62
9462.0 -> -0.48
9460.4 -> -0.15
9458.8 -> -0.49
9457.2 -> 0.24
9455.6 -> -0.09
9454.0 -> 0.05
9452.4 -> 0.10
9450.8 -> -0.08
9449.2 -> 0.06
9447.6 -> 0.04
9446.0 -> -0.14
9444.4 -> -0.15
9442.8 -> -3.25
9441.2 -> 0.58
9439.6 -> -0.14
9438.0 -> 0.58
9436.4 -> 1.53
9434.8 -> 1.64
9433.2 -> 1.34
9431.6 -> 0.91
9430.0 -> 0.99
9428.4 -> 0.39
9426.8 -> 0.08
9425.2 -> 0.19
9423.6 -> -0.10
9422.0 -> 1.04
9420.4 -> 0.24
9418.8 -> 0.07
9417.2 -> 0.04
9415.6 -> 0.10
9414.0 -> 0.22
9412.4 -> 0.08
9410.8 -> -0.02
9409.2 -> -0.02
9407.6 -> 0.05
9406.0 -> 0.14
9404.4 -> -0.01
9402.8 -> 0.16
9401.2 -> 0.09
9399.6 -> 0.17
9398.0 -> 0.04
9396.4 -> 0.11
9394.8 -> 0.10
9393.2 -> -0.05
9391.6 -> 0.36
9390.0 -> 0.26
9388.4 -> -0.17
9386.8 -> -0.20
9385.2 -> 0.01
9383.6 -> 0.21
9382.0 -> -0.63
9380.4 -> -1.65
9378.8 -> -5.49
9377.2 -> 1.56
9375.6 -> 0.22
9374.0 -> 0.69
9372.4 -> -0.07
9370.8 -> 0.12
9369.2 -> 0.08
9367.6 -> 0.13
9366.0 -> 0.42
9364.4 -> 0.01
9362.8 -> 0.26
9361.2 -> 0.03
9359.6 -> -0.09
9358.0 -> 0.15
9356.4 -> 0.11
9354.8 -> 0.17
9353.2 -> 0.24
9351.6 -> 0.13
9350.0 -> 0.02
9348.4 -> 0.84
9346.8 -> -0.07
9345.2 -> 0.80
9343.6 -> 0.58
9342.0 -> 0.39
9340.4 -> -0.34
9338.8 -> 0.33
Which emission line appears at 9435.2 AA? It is [O III]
